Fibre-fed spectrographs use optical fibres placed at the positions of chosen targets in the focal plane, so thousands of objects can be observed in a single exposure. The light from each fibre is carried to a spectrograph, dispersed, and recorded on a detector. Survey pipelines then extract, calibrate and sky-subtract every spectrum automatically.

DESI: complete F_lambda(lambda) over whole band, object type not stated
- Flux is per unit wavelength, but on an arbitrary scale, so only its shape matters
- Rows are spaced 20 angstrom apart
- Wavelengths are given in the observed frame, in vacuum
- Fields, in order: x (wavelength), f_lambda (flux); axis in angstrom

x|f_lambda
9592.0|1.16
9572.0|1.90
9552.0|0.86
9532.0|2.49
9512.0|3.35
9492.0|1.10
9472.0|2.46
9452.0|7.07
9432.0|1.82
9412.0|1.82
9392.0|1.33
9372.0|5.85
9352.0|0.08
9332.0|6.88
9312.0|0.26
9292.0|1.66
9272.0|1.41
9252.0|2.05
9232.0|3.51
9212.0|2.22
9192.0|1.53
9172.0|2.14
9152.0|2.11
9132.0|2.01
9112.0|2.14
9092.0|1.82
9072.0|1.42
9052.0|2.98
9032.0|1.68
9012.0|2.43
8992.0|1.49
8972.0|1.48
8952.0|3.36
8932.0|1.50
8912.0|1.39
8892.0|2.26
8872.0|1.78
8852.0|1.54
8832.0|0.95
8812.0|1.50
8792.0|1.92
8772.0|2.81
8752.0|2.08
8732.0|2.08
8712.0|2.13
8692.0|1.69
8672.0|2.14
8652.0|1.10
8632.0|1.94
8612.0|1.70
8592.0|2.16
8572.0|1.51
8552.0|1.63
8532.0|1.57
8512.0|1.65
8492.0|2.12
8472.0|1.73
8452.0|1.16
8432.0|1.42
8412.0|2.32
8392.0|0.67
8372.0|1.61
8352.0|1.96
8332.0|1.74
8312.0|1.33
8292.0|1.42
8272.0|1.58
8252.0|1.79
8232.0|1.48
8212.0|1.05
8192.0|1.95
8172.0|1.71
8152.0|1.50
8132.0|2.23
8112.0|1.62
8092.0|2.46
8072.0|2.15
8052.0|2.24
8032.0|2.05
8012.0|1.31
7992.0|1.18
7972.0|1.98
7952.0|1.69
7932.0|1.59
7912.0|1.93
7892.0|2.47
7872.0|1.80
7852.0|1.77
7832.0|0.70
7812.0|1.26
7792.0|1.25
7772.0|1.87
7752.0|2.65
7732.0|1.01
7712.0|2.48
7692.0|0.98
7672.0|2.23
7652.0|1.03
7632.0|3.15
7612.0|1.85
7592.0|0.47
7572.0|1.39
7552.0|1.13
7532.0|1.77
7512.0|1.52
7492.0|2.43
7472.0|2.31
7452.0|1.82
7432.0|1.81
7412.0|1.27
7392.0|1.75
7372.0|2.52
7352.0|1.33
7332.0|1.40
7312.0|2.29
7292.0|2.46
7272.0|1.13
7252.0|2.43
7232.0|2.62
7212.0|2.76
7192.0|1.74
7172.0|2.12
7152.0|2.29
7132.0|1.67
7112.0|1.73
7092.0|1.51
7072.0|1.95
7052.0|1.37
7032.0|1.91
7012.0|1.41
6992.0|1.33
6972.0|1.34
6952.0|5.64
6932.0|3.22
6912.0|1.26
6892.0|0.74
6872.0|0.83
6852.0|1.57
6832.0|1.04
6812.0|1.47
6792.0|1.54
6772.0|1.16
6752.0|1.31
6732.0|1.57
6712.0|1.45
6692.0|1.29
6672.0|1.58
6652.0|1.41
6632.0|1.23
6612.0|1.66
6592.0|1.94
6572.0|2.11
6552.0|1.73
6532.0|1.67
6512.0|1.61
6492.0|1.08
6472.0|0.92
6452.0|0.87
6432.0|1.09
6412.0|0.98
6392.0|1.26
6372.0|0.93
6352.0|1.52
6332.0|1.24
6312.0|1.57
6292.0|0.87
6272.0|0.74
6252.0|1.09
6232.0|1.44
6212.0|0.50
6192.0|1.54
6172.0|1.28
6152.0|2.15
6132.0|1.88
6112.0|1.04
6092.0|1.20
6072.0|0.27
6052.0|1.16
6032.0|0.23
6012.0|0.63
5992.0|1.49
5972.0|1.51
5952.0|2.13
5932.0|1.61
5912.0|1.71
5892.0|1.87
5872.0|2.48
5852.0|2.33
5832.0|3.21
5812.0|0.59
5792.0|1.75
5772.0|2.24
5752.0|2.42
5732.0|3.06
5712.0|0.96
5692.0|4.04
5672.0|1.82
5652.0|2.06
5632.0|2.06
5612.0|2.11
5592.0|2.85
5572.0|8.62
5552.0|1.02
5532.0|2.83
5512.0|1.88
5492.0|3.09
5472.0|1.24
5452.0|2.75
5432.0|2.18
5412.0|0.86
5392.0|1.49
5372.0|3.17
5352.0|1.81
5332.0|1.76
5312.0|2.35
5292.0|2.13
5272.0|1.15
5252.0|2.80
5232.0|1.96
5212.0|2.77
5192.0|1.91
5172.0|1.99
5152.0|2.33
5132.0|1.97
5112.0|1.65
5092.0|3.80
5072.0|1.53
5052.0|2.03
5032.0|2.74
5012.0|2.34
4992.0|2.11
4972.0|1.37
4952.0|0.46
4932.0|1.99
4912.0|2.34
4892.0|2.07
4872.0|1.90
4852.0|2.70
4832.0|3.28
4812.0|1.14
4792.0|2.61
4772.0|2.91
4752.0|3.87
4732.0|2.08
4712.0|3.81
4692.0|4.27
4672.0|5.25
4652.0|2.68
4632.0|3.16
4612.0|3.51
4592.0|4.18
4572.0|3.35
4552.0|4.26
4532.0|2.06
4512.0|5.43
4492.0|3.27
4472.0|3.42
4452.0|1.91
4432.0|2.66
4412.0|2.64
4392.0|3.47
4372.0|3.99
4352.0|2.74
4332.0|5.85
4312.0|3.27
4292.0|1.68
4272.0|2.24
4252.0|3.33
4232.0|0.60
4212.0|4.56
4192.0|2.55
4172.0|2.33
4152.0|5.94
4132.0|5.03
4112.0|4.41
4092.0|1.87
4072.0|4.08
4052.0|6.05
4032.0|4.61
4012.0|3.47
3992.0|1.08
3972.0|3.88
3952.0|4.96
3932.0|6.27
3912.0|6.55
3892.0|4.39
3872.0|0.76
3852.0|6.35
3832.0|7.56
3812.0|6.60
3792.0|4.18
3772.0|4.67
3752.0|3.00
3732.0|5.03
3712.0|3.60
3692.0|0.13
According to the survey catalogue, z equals 0.862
